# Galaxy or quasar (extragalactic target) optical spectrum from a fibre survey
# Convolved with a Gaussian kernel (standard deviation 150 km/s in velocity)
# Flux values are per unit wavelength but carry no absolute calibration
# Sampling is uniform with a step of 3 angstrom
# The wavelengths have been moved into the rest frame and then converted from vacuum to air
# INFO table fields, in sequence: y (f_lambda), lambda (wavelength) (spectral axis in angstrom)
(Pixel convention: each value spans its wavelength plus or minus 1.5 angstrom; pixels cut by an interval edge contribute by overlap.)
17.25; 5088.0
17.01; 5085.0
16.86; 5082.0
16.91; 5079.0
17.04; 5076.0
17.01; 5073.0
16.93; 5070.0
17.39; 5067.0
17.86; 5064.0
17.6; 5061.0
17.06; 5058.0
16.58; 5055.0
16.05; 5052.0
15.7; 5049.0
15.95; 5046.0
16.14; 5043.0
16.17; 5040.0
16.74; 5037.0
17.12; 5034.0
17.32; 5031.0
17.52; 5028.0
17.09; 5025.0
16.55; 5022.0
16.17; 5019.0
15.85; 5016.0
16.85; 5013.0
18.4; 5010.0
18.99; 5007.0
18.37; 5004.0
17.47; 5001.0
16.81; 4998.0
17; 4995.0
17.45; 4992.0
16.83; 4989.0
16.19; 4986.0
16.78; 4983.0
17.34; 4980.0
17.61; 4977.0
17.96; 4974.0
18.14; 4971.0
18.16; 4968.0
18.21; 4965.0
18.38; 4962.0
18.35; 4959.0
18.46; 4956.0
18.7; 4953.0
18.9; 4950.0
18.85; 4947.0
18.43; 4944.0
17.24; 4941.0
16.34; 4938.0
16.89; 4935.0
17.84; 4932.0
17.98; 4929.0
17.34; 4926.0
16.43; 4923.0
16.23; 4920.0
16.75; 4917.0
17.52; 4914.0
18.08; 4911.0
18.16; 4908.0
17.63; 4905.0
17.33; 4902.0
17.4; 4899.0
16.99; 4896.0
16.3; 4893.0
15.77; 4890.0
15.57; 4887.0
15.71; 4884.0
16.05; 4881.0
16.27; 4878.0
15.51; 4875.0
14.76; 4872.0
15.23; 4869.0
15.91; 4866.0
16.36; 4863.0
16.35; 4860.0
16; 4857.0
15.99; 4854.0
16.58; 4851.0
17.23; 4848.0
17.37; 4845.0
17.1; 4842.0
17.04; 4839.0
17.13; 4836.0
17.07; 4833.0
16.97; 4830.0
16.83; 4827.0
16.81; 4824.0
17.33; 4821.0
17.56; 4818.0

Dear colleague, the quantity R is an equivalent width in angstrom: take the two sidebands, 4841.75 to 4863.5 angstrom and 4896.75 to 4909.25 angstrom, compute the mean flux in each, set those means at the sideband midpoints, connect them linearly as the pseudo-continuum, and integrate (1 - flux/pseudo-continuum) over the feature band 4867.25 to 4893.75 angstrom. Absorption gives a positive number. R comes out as 2.3 angstrom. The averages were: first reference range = 16.6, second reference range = 17.6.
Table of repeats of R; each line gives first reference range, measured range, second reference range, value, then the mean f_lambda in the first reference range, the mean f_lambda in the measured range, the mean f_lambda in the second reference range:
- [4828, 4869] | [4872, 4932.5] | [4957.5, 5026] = 0.61 angstrom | 16.6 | 16.8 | 17.4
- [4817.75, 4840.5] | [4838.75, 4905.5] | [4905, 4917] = 4.14 angstrom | 17.1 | 16.3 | 17.7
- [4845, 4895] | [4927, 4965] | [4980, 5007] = -2.85 angstrom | 16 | 18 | 17.2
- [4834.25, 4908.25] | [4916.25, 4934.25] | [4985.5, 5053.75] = -0.53 angstrom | 16.4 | 17.1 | 16.9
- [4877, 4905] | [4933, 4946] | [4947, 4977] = 0.32 angstrom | 16.4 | 17.3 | 18.3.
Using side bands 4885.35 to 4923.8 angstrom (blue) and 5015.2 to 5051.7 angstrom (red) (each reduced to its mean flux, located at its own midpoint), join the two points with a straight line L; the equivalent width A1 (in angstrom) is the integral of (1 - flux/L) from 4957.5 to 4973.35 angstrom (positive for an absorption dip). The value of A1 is -1.4 angstrom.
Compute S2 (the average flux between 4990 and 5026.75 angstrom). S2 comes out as 17.2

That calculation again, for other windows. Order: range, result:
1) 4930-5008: 17.8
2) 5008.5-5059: 16.7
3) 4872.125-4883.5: 15.8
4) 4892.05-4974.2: 17.7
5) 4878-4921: 16.8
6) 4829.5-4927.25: 16.6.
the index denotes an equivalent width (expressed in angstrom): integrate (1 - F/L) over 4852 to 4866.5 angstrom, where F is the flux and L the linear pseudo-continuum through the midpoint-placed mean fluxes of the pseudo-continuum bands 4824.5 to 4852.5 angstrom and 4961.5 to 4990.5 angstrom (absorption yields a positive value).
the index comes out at 0.8 angstrom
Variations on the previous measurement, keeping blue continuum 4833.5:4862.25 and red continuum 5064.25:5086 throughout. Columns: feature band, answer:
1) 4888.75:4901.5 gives 0.1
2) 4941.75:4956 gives -1.5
